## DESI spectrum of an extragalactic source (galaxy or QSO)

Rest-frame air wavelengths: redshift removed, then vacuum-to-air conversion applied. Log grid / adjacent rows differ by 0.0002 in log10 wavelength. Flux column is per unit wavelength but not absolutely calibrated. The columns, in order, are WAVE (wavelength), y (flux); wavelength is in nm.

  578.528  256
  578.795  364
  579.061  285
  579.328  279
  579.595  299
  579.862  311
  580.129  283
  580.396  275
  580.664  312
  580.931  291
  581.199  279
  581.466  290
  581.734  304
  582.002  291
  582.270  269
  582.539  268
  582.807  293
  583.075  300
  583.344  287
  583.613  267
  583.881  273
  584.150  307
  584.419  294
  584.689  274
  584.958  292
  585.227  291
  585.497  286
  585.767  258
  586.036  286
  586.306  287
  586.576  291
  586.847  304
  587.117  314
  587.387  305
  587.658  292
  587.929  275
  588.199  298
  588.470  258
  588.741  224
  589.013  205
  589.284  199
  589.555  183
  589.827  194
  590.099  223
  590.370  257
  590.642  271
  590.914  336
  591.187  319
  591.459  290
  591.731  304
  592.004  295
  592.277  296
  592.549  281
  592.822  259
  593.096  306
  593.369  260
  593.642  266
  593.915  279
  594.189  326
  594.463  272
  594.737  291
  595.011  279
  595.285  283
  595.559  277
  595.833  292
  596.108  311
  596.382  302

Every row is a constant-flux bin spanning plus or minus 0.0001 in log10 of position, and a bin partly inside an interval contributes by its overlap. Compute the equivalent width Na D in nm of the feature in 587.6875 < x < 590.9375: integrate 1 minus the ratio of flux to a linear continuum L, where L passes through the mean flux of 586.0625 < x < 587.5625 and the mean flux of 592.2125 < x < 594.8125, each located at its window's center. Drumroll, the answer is 0.566 nm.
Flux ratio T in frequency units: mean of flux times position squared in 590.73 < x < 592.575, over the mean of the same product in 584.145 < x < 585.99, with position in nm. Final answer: 1.09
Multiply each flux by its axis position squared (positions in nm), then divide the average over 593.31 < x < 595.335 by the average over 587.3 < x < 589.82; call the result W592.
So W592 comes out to 1.2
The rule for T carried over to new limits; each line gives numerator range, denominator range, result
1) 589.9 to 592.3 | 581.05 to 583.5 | 1.03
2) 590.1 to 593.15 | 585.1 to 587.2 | 1.02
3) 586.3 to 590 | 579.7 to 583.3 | 0.91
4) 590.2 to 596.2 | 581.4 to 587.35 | 1.03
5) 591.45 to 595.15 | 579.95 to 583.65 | 1.04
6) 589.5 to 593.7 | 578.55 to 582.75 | 0.97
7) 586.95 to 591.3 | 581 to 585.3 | 0.93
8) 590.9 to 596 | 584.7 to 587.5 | 1.02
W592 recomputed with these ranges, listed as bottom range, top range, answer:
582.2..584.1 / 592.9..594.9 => 1.05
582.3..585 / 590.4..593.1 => 1.06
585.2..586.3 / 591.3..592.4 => 1.08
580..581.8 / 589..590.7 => 0.77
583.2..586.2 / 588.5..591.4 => 0.87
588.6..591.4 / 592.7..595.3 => 1.18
